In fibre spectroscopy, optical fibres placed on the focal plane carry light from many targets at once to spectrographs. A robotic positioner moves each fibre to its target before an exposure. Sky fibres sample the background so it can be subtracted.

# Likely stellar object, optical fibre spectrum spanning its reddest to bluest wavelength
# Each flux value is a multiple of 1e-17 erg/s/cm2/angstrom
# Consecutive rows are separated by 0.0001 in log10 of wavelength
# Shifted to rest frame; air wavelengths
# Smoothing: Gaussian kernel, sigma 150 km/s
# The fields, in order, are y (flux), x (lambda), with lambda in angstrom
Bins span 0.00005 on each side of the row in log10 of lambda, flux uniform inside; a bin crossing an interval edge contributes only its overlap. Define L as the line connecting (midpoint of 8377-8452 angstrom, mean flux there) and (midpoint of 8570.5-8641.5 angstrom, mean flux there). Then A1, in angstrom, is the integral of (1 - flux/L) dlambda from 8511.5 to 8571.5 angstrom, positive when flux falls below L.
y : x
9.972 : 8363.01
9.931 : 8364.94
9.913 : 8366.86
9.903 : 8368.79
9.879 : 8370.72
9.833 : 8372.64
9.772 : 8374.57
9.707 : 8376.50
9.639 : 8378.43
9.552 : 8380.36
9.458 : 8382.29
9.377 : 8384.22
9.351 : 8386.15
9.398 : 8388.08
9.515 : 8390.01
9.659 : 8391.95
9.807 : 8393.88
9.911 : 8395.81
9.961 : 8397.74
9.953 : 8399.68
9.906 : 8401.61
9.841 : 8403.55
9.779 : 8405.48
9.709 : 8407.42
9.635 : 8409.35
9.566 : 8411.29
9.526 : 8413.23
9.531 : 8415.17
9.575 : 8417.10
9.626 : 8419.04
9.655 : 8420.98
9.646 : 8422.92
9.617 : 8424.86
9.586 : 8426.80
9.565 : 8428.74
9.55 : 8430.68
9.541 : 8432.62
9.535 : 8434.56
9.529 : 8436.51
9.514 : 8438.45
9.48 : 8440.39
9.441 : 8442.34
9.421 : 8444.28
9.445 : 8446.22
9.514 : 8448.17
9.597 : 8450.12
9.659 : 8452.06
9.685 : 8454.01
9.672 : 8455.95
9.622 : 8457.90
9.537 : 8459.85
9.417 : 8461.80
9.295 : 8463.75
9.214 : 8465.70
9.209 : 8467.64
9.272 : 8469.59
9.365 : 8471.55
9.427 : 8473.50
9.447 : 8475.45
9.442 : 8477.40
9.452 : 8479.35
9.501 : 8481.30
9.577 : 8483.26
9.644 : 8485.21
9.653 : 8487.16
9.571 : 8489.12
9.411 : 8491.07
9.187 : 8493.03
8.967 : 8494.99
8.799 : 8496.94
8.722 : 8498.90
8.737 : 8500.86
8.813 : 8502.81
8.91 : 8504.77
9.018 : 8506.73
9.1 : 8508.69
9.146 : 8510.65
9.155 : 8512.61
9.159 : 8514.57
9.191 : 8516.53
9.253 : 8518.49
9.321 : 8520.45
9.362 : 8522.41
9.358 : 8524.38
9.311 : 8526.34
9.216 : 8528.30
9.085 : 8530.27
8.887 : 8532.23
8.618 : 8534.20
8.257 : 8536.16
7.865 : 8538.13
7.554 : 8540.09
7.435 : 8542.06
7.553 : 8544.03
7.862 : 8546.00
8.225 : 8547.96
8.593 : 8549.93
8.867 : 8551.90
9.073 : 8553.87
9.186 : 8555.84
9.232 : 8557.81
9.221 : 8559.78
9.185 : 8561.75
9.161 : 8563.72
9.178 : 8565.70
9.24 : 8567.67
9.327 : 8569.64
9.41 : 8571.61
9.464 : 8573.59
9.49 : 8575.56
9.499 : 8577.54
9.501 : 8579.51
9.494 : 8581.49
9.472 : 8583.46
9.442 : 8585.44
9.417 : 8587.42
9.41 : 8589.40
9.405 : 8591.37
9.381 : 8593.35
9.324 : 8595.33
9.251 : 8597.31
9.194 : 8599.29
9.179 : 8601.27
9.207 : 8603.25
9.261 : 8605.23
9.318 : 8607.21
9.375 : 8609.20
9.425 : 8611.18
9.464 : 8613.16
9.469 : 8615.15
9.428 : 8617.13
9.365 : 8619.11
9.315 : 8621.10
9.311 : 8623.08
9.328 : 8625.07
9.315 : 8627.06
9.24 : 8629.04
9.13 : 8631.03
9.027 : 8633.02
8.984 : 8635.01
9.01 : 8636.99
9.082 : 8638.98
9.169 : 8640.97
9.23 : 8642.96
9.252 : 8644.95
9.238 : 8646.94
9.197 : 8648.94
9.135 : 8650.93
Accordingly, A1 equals 3.7 angstrom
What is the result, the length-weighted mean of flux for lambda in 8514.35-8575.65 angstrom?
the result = 8.87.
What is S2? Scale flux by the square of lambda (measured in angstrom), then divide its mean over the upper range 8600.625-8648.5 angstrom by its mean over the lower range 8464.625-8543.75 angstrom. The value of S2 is 1.05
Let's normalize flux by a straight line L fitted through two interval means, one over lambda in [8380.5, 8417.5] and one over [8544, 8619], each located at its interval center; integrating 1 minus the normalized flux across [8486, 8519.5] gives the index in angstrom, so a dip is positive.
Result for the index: 1.1 angstrom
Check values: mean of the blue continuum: 9.66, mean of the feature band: 9.11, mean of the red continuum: 9.21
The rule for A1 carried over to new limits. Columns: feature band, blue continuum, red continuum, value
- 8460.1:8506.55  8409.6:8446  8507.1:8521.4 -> 0.3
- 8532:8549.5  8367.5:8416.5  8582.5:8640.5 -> 2.6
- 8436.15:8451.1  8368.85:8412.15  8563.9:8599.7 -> 0.2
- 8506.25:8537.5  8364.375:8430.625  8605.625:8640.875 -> 1.2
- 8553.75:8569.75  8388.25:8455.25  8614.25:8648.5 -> 0.3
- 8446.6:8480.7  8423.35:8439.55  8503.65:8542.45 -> -0.5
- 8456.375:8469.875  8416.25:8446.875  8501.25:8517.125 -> -0.1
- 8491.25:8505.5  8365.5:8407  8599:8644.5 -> 0.9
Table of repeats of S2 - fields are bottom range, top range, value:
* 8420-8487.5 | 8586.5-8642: 1.01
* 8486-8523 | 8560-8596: 1.04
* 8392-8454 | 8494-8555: 0.93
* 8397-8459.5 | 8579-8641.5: 1.01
